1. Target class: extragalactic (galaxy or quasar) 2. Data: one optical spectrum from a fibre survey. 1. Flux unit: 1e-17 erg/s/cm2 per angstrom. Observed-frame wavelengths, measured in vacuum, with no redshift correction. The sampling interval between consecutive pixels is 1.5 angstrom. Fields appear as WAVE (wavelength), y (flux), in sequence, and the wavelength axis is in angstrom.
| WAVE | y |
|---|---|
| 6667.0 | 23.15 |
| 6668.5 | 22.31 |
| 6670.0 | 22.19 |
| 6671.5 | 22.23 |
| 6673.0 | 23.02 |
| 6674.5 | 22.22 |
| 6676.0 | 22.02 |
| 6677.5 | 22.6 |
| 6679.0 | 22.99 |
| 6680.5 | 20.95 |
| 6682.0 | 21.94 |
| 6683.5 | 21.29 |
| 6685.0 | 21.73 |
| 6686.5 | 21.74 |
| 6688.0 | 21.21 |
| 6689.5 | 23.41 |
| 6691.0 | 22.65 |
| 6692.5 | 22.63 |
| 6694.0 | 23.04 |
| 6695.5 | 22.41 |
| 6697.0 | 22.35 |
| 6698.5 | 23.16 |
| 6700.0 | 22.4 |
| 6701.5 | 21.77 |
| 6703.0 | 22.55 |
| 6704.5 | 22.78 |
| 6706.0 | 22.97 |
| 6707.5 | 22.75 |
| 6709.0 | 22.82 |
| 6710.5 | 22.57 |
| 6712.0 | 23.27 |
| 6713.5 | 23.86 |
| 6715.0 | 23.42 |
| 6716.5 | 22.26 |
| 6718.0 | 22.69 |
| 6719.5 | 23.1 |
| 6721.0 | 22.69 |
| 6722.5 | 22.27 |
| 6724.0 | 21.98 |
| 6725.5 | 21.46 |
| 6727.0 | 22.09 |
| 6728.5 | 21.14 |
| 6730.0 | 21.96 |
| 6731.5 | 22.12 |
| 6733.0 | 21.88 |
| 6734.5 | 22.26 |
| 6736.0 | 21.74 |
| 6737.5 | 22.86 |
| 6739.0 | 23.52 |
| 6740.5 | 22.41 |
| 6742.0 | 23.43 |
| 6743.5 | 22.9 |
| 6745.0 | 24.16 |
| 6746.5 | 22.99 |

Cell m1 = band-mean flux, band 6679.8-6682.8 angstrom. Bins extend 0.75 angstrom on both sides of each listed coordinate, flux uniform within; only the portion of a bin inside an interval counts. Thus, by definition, 21.5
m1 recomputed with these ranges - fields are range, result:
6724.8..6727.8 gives 21.8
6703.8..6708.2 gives 22.8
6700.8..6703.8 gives 22.2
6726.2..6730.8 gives 21.7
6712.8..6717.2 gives 23.2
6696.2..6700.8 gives 22.6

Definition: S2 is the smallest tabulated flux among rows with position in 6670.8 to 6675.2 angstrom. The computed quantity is 22.22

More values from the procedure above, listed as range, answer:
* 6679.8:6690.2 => 20.95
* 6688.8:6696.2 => 22.41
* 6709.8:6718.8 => 22.26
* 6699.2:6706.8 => 21.77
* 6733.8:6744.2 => 21.74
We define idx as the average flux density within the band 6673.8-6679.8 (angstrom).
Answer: 22.4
